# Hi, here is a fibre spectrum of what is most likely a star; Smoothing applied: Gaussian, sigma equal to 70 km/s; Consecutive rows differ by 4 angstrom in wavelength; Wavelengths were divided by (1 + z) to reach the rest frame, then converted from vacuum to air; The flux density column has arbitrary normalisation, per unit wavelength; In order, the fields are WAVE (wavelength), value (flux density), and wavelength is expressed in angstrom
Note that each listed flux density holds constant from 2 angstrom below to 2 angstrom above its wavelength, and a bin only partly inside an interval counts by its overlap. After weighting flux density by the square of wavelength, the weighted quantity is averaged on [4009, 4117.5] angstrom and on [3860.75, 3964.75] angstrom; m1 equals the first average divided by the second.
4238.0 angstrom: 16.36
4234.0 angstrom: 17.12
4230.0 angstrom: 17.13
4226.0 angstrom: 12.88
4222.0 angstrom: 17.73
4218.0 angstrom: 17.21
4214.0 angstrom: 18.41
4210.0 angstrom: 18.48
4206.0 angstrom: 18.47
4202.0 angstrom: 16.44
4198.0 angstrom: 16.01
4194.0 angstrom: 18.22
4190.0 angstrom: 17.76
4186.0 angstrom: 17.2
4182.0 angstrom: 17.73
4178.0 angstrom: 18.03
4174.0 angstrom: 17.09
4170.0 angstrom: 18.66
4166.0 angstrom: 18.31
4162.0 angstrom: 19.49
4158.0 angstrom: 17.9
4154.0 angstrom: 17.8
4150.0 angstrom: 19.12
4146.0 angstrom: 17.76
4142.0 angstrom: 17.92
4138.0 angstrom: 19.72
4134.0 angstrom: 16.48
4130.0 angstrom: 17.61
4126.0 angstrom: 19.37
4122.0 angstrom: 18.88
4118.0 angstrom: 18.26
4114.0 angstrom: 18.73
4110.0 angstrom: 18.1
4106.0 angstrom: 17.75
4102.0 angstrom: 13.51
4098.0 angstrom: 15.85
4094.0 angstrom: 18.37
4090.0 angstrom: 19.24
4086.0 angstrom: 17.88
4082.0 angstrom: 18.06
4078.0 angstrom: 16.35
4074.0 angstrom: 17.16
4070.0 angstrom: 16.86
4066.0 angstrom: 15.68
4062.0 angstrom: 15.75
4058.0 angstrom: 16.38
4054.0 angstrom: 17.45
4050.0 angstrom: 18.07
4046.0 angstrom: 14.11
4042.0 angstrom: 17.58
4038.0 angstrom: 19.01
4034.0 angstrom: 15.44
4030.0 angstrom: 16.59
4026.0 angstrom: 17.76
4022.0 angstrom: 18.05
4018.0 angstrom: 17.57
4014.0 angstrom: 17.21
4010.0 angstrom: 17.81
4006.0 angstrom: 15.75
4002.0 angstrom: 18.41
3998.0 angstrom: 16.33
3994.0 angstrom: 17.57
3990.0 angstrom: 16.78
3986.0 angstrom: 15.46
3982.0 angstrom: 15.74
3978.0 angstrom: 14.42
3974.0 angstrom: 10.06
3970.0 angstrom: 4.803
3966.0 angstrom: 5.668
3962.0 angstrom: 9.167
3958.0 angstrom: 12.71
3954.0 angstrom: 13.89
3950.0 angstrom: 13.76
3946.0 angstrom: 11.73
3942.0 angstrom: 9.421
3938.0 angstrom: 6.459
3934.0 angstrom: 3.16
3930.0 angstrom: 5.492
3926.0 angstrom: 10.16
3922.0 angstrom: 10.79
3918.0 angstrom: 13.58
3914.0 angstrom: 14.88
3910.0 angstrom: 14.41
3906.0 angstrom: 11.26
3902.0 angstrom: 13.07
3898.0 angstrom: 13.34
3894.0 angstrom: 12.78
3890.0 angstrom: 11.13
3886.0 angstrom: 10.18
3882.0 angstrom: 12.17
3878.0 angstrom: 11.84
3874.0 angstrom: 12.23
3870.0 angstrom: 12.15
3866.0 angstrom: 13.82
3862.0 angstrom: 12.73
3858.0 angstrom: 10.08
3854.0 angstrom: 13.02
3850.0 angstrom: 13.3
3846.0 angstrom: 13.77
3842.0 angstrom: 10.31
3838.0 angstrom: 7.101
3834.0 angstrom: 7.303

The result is 1.63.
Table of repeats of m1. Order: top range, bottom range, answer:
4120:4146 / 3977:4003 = 1.20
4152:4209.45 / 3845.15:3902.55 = 1.68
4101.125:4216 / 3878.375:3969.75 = 1.87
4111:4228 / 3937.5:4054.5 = 1.33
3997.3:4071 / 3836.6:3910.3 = 1.53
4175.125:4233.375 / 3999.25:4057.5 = 1.09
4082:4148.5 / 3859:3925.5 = 1.61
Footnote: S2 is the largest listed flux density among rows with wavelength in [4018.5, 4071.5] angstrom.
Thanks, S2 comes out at 19.01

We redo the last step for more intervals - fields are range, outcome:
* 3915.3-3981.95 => 14.42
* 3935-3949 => 11.73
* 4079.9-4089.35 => 18.06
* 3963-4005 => 18.41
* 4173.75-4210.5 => 18.48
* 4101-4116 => 18.73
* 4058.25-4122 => 19.24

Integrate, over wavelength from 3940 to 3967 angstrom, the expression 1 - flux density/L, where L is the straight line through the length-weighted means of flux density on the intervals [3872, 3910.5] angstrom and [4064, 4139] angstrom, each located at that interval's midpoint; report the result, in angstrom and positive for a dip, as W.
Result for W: 5.2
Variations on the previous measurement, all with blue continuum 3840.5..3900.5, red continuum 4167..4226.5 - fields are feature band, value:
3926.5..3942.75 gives 8.6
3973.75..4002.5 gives -3.4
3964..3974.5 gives 5.7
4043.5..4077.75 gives -2.6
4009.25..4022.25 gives -2.7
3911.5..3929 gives 1.3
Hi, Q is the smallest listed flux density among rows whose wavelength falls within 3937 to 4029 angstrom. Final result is 4.803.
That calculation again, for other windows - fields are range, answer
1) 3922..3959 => 3.16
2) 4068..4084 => 16.35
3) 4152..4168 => 17.8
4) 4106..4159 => 16.48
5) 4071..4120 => 13.51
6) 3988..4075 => 14.11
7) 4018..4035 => 15.44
